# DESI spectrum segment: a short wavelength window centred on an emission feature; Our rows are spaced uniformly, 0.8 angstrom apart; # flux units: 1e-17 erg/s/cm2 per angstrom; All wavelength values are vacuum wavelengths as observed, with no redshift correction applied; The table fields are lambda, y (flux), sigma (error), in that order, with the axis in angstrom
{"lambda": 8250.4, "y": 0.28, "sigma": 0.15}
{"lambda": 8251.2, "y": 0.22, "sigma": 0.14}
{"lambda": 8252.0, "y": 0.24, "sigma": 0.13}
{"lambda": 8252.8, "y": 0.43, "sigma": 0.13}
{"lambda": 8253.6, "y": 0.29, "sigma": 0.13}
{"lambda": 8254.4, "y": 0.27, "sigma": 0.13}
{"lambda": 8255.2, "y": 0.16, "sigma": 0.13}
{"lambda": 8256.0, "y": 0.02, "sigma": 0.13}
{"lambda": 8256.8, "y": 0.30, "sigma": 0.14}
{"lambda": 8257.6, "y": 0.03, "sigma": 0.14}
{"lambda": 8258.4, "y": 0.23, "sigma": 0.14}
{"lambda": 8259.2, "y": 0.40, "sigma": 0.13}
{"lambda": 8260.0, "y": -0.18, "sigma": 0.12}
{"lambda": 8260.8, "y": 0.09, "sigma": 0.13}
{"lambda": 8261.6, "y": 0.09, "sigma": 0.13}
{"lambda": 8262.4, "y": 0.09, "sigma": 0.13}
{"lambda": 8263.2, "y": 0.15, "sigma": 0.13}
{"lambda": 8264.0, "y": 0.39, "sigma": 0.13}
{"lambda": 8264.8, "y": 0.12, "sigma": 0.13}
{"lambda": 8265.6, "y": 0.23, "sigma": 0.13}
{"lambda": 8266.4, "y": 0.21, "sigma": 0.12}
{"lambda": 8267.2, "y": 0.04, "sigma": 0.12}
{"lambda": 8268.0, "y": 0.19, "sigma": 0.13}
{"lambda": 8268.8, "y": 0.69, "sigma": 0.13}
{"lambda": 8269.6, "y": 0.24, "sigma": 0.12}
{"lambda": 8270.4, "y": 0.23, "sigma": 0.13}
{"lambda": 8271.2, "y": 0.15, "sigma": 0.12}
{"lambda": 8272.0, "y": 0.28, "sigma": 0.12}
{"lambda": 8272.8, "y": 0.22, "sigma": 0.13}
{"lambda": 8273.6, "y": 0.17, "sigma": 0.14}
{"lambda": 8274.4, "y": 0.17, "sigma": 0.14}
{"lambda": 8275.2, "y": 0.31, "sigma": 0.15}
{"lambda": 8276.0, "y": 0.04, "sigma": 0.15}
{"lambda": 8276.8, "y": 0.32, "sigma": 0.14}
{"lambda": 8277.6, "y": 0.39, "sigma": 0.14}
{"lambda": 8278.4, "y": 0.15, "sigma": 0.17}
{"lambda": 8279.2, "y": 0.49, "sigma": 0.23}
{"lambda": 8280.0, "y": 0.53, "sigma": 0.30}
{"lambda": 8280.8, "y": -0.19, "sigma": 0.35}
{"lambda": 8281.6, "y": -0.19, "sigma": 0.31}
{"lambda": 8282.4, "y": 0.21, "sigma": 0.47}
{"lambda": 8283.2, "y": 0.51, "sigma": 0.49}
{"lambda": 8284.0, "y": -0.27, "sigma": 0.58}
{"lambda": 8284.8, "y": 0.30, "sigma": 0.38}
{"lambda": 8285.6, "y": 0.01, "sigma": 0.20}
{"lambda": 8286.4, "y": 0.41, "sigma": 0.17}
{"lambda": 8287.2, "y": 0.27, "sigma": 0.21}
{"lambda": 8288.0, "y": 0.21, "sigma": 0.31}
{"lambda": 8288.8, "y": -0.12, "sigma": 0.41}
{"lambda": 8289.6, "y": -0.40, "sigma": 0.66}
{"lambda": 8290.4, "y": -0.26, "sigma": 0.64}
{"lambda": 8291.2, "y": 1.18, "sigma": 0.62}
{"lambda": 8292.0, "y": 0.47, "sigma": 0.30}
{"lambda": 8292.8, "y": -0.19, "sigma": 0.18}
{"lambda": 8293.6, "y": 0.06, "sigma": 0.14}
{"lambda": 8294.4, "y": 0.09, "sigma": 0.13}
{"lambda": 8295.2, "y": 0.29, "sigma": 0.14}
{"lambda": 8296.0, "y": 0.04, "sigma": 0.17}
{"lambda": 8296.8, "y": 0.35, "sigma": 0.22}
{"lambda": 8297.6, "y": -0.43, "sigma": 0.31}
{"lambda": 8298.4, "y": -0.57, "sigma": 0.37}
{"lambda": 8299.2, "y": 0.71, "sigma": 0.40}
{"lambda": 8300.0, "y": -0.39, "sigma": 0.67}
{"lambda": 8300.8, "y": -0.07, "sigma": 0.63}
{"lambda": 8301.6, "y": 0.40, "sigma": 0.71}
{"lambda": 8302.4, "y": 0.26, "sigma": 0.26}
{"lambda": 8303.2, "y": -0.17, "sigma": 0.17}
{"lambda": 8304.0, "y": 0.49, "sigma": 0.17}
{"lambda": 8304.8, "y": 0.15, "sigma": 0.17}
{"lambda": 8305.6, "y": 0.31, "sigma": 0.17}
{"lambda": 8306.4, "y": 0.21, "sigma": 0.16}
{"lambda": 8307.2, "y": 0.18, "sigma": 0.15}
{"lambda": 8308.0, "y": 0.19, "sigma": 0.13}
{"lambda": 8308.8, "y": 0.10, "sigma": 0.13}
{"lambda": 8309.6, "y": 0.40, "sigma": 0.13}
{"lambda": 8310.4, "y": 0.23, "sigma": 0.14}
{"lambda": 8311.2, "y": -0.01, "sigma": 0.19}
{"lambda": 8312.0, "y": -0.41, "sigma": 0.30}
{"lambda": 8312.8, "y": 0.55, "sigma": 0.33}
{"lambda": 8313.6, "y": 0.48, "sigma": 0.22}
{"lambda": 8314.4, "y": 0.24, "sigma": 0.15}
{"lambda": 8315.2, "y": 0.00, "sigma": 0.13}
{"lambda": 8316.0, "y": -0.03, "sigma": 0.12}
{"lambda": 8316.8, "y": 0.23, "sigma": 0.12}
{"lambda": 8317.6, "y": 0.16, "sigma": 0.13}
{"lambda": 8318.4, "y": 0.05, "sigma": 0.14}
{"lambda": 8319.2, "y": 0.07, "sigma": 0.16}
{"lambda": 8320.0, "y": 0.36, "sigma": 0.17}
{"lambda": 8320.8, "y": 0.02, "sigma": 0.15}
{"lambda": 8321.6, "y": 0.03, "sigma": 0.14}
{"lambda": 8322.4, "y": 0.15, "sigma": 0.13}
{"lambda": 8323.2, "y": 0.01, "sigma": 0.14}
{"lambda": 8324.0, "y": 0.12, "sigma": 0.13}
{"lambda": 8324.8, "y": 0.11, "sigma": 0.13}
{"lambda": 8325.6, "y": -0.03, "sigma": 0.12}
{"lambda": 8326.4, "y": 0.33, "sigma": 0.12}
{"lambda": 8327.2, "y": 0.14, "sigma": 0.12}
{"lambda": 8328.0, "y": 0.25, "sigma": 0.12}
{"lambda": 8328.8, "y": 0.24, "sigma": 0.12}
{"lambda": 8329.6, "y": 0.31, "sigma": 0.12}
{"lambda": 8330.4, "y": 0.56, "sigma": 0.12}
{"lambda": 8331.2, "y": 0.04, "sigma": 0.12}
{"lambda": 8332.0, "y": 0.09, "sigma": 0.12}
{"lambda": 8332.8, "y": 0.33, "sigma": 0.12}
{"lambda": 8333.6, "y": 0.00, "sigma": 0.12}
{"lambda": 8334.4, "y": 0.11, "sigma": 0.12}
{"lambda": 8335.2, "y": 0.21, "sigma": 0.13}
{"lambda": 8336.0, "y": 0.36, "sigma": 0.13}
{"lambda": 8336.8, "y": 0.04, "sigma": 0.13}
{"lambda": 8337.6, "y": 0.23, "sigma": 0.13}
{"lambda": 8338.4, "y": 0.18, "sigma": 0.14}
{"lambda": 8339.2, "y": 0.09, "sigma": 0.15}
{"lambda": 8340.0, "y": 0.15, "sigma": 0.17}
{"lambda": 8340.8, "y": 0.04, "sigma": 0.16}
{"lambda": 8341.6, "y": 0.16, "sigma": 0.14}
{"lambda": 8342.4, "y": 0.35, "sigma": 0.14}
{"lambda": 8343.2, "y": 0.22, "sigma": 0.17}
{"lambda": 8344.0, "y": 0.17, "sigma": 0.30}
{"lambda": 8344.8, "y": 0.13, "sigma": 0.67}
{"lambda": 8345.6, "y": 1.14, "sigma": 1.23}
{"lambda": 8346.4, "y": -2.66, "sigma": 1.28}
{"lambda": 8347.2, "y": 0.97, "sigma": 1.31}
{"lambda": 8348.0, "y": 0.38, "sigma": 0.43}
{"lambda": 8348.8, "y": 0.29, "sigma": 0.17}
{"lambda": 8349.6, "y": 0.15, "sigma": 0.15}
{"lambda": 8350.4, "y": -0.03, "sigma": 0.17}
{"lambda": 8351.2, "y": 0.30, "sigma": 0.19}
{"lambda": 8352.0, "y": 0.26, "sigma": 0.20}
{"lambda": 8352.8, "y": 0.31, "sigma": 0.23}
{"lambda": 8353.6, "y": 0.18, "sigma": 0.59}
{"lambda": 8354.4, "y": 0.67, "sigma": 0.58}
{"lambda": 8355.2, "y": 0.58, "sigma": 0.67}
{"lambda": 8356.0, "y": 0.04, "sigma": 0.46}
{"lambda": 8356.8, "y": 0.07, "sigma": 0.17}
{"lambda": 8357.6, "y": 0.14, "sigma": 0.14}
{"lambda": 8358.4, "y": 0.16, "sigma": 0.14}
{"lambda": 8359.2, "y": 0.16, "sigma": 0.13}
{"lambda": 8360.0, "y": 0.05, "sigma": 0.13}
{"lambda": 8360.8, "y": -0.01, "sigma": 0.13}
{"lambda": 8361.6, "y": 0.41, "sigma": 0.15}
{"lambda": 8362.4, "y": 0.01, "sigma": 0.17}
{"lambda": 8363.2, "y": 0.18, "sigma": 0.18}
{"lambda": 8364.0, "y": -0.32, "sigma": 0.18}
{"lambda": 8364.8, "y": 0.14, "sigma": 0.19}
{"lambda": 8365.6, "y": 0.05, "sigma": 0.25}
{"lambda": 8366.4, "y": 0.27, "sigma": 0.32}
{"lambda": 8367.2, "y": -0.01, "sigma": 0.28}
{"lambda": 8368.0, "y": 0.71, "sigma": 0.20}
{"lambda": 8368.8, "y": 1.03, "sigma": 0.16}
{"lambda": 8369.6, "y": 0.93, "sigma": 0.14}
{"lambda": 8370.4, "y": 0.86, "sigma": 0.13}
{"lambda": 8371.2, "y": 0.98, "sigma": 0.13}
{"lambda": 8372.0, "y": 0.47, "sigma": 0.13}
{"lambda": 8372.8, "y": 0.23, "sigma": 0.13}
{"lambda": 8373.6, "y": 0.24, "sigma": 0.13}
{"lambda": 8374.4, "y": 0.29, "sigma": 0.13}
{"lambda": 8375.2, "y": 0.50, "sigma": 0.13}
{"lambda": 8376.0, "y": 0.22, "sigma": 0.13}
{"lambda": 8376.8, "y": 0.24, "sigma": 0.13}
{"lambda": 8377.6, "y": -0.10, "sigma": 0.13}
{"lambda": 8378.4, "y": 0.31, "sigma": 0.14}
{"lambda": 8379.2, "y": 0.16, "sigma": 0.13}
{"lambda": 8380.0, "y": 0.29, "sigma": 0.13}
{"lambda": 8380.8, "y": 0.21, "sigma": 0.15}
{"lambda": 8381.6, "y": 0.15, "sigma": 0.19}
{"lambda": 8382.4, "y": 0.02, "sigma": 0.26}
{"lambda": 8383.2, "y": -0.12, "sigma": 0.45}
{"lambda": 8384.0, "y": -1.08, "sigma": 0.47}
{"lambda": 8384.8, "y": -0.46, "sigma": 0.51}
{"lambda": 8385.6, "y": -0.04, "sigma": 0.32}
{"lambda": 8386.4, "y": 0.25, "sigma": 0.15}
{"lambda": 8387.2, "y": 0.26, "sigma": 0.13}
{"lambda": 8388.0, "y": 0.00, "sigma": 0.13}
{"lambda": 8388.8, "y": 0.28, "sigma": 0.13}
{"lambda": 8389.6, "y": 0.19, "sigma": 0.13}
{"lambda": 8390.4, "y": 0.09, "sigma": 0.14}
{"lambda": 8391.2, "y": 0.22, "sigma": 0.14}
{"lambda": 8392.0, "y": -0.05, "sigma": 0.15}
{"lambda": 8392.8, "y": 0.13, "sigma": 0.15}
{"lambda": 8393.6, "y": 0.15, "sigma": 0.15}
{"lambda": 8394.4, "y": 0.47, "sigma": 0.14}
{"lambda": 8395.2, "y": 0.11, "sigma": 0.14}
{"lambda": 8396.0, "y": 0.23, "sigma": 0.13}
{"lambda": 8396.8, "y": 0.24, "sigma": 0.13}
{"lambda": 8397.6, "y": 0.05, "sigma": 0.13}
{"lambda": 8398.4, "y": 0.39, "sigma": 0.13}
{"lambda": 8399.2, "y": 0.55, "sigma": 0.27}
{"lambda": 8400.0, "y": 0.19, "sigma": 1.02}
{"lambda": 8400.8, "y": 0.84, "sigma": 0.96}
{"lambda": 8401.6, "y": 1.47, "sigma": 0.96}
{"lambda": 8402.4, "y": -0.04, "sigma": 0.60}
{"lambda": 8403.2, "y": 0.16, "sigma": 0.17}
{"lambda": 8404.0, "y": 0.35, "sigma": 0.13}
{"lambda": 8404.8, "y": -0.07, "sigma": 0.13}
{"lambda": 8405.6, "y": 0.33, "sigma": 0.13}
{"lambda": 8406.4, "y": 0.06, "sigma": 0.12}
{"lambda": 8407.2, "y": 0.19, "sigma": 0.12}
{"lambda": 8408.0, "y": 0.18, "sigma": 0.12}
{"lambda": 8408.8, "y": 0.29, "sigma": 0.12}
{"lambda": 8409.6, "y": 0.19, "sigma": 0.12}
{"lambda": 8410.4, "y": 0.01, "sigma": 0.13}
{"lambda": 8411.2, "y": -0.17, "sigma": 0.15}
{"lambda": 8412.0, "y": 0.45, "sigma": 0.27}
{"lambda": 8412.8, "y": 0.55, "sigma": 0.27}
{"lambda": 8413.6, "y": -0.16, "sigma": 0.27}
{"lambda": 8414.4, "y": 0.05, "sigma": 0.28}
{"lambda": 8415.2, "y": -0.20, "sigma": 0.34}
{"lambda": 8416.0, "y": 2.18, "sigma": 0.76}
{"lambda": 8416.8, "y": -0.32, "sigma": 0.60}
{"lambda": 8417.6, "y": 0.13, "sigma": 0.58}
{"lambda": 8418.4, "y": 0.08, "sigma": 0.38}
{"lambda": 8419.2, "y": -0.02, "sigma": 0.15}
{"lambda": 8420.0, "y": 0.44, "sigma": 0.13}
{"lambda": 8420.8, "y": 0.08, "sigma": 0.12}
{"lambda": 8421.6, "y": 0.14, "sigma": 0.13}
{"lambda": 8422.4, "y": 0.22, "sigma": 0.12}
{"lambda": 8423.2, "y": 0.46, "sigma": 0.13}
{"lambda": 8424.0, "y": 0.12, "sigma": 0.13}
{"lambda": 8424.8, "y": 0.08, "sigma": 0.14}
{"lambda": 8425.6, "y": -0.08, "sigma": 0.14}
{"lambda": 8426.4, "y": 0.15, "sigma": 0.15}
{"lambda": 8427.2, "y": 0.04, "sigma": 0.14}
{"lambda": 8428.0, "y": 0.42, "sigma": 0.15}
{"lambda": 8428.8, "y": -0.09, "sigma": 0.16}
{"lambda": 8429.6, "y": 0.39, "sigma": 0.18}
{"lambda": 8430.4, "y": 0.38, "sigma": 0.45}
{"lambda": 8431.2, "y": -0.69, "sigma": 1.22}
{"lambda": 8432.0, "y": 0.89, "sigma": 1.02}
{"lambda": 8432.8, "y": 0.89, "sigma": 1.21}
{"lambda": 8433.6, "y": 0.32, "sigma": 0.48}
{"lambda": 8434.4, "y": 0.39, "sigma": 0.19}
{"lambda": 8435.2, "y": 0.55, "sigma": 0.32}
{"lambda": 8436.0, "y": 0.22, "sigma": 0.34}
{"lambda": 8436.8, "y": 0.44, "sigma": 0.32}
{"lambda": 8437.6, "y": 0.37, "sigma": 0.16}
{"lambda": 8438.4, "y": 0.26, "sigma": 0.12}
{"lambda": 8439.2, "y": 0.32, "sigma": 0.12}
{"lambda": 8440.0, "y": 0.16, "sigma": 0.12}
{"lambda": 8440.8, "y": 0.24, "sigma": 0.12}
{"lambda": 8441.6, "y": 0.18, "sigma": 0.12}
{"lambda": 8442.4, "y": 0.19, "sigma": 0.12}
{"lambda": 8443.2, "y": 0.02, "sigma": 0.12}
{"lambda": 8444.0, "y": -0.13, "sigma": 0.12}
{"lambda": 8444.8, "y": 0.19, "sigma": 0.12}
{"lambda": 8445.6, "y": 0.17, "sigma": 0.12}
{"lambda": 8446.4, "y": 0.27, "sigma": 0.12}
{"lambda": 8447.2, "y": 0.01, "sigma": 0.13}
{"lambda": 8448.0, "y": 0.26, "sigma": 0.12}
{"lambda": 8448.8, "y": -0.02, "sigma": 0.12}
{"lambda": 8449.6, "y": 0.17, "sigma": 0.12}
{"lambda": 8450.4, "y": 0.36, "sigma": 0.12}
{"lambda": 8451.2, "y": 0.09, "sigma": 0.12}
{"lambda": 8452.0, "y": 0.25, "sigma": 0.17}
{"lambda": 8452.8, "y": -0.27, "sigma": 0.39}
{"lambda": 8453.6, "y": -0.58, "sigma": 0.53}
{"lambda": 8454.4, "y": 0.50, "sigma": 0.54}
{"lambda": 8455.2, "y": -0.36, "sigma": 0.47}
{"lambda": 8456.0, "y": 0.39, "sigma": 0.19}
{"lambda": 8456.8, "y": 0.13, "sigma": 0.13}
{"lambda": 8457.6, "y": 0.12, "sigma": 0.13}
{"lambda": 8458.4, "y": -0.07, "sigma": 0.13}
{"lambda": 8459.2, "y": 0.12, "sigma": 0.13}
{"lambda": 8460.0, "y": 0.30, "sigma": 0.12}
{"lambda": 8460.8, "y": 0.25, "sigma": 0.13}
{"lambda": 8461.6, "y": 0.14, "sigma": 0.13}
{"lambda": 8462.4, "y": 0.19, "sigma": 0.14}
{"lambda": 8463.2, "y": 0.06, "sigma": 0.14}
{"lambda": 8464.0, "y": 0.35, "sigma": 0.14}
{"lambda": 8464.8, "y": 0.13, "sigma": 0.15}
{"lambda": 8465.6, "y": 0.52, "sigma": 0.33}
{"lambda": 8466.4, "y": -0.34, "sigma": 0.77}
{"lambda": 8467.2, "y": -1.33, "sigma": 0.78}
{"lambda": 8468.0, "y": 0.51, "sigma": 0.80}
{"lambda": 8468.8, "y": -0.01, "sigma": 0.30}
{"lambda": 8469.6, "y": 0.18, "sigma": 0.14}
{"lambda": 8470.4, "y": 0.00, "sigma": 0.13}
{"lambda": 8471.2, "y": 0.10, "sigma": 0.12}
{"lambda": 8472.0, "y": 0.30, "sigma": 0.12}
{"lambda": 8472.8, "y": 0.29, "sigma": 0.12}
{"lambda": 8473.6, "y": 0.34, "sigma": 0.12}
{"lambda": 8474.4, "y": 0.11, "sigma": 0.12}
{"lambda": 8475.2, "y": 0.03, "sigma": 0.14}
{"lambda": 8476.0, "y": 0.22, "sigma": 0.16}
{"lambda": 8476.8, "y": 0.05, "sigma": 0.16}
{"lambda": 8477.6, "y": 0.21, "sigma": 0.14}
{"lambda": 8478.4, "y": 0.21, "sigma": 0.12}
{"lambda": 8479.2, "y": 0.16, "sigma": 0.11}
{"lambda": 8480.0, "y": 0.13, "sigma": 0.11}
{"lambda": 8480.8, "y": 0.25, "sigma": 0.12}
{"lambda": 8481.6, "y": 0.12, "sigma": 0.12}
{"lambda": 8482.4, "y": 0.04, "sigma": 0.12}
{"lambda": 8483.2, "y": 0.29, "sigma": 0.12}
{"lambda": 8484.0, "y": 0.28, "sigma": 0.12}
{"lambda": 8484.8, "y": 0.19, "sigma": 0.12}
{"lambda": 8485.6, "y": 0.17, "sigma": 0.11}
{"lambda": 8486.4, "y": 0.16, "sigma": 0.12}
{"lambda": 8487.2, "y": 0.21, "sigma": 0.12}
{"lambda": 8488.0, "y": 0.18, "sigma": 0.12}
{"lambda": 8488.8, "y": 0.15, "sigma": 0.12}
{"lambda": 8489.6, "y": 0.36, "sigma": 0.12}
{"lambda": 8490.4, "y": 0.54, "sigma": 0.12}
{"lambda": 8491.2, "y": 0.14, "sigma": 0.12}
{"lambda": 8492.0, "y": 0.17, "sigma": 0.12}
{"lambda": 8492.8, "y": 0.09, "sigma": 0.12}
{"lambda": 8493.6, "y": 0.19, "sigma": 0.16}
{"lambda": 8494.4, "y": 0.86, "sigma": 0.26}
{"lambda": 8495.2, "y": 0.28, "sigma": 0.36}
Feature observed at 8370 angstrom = H-gamma 4340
